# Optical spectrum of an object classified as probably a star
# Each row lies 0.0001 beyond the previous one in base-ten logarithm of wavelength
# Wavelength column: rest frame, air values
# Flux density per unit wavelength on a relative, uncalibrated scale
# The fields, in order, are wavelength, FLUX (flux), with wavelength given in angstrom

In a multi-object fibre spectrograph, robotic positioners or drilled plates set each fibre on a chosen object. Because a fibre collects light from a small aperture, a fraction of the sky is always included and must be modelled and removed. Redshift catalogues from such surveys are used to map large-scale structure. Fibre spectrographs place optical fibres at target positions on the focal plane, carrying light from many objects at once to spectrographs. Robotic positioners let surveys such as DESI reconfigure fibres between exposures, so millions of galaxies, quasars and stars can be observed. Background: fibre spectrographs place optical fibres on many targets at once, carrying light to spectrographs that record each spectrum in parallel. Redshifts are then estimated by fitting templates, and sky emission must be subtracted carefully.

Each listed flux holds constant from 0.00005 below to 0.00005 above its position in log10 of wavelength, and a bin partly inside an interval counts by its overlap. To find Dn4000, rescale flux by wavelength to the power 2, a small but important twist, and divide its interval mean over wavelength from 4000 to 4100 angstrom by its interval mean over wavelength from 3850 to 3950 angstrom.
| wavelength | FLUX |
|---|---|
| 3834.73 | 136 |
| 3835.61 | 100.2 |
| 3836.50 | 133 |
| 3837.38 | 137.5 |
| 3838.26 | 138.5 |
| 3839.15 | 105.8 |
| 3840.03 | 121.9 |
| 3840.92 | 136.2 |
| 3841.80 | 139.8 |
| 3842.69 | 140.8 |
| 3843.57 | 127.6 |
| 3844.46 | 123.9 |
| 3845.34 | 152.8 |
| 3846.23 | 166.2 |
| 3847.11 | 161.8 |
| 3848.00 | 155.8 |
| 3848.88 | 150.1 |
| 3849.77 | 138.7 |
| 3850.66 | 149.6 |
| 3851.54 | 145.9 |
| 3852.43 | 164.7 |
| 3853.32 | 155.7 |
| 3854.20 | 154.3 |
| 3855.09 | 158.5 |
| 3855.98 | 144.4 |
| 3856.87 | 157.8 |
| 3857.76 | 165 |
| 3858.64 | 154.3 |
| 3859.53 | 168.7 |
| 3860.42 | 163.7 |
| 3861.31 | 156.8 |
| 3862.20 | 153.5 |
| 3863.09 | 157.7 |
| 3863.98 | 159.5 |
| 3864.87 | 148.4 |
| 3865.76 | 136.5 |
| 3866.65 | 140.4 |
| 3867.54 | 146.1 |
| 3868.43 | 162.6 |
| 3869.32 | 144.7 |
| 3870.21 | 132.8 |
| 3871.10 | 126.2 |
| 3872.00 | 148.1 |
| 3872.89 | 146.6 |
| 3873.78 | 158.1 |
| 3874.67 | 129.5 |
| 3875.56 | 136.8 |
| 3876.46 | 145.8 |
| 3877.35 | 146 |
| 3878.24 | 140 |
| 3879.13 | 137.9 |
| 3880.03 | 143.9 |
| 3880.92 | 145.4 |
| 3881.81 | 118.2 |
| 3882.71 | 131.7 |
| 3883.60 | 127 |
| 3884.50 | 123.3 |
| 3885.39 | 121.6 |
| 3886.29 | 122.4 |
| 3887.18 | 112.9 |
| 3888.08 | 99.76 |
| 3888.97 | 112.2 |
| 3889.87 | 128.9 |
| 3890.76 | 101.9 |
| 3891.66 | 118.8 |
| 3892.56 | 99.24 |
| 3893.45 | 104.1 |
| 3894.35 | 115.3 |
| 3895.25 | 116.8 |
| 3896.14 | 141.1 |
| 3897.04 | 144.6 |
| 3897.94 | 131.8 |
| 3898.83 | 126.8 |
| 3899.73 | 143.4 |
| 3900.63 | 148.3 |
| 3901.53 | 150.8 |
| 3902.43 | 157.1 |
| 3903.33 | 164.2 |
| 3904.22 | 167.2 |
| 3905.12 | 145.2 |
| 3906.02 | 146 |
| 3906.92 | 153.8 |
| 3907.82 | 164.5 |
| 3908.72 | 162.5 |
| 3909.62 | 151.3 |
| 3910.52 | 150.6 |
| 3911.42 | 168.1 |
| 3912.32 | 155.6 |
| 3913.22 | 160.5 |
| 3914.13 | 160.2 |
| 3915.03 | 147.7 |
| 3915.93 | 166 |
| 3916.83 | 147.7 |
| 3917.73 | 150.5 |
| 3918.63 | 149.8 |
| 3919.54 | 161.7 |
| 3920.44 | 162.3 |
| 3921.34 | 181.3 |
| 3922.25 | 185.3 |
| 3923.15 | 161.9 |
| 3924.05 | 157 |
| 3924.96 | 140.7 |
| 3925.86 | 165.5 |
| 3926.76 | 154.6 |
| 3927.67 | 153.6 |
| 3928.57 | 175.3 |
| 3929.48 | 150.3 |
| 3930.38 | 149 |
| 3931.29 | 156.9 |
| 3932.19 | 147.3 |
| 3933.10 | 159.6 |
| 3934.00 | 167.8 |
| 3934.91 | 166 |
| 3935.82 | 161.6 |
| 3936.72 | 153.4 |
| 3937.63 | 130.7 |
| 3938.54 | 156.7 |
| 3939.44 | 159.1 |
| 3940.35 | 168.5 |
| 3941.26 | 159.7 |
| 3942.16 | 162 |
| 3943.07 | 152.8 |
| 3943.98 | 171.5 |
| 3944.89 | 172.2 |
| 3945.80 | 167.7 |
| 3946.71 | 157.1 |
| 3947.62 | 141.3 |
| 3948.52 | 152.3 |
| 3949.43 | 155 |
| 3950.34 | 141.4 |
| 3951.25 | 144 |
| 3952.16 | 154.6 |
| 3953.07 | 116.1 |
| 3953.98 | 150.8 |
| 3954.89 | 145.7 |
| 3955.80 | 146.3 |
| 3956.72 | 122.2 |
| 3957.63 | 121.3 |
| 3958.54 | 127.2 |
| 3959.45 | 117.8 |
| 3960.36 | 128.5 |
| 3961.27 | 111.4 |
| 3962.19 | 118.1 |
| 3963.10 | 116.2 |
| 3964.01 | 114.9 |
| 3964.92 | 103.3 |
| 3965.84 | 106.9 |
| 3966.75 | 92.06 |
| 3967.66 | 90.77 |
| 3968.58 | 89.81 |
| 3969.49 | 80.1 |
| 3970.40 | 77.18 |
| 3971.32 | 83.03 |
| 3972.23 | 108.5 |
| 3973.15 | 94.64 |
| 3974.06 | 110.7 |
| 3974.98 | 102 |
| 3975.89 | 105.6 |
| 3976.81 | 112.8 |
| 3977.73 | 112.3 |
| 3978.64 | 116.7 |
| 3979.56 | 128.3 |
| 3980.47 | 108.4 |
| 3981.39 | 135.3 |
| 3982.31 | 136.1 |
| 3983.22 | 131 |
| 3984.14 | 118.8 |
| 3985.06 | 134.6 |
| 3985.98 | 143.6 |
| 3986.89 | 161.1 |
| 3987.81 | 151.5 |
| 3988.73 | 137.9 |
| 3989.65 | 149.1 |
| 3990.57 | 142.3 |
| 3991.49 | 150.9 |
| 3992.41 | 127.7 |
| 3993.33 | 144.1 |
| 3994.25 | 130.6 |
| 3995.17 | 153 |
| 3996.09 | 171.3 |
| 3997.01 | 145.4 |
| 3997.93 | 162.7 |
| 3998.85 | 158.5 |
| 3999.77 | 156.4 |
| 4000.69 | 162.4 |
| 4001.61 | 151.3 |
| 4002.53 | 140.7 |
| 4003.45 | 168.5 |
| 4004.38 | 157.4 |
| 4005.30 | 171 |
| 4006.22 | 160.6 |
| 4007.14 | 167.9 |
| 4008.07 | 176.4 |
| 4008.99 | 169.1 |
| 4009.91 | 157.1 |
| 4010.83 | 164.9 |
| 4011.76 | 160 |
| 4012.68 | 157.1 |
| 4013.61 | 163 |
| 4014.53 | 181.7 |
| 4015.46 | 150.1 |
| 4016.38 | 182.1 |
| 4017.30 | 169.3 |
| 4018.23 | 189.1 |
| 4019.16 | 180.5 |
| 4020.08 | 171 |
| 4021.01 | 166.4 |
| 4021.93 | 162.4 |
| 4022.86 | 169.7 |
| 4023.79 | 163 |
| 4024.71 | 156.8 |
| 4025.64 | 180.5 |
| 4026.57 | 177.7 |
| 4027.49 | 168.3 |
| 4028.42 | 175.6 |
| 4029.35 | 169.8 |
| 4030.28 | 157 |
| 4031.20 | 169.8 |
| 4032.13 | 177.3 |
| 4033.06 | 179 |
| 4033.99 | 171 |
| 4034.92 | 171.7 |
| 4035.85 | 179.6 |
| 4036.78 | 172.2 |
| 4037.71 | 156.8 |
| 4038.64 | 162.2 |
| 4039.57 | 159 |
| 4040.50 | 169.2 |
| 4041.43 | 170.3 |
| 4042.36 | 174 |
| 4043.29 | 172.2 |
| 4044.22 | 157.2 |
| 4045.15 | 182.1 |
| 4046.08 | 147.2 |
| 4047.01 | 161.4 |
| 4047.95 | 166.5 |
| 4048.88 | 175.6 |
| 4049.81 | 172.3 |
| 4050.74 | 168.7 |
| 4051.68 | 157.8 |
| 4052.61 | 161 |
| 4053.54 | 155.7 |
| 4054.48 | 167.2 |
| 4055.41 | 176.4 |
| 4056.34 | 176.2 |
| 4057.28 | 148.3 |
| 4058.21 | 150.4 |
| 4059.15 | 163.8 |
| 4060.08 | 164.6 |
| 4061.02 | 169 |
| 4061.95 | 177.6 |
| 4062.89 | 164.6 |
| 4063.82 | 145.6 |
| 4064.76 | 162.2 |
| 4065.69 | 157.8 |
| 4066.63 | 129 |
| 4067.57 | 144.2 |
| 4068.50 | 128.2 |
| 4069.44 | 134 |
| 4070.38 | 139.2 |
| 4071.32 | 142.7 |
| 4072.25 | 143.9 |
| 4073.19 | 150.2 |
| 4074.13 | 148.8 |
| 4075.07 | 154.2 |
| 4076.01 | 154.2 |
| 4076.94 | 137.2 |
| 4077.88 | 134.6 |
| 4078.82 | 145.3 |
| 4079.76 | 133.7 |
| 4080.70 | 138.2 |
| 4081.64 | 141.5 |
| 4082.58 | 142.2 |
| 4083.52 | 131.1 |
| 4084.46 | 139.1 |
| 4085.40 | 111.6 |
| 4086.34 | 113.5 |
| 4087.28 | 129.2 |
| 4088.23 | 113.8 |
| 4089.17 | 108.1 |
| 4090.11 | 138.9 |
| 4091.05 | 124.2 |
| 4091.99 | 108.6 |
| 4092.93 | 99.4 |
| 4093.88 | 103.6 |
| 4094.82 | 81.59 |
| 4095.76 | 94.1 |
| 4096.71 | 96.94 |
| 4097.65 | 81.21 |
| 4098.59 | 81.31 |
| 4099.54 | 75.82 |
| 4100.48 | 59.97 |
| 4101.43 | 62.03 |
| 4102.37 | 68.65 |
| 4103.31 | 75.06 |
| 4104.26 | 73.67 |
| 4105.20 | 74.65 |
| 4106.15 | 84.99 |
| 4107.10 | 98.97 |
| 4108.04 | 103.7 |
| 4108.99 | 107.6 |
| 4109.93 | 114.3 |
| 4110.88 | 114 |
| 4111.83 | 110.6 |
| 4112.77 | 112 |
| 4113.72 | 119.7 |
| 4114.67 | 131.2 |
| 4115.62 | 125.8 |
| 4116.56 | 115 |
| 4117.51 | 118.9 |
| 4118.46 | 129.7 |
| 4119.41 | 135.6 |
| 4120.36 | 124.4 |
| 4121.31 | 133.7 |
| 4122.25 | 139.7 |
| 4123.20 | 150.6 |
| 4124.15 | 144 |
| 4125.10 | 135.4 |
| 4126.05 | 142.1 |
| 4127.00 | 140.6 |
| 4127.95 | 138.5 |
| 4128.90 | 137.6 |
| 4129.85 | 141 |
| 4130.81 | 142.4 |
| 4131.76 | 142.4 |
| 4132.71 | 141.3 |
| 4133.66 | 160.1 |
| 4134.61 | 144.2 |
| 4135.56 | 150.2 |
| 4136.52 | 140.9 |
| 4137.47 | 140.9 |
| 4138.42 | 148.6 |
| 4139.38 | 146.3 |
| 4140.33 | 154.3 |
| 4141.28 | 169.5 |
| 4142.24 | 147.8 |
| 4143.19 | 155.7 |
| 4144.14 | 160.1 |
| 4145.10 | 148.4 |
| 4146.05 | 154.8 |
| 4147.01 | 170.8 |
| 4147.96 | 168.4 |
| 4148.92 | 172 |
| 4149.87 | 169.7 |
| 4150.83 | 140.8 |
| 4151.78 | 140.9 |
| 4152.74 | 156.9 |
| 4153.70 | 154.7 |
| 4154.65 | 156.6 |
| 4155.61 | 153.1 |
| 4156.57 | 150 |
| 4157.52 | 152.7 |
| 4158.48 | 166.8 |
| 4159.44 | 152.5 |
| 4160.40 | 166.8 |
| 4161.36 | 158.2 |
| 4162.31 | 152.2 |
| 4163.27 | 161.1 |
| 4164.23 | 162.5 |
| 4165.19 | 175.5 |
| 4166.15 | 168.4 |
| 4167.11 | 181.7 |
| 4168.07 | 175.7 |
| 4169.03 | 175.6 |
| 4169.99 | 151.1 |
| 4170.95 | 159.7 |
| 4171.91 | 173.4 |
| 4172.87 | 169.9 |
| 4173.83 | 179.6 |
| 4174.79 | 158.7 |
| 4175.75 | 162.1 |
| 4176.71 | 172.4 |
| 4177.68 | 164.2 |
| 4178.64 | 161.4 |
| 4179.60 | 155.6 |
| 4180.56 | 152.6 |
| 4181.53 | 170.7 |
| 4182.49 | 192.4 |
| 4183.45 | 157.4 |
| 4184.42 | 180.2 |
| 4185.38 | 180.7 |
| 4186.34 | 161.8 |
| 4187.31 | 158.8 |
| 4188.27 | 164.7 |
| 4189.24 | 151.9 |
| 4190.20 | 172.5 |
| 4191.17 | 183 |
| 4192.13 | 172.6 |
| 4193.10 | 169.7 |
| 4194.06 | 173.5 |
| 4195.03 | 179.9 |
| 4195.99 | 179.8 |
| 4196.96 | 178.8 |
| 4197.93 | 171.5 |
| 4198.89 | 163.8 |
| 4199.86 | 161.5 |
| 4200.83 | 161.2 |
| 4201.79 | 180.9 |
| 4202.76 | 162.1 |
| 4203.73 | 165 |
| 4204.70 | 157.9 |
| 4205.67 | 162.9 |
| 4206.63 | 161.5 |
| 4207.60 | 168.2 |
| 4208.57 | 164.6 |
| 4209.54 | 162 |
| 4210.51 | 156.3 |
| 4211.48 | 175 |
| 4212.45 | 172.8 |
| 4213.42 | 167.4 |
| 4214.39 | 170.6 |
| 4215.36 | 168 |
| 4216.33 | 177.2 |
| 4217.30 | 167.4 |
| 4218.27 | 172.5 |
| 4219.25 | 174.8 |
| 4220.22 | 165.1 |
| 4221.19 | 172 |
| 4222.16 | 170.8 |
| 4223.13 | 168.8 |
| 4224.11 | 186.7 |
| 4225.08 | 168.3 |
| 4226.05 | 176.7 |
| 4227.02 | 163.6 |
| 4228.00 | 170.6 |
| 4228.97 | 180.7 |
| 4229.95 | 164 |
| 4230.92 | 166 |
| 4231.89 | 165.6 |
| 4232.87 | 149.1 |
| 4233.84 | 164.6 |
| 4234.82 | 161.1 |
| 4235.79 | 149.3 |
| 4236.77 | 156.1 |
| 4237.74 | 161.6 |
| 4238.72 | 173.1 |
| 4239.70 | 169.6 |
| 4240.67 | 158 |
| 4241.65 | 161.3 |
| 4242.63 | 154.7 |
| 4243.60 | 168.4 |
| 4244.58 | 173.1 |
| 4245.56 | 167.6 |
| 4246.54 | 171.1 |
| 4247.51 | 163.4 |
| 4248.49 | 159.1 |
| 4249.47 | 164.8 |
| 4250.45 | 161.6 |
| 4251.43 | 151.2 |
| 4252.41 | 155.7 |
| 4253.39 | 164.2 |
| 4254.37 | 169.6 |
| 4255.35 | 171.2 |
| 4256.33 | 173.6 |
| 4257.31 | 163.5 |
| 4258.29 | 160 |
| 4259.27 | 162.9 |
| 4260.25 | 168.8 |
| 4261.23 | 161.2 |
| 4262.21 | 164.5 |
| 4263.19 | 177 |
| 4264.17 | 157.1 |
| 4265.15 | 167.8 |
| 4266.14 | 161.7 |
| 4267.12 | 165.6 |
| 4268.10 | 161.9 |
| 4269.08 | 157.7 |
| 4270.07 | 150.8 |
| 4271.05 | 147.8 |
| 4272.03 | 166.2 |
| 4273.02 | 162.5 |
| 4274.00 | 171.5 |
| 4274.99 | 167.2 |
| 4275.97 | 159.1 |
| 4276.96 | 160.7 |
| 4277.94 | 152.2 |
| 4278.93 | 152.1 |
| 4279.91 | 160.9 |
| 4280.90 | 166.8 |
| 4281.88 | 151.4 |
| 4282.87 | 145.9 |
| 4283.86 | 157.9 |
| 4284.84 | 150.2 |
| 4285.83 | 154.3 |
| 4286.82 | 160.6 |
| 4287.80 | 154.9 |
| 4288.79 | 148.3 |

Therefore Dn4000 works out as 1.1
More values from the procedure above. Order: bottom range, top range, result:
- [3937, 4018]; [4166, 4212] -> 1.33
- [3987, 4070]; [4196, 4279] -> 1.13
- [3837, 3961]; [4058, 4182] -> 1.06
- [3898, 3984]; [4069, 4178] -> 1.06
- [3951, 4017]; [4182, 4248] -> 1.39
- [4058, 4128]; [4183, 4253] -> 1.43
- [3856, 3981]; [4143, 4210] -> 1.34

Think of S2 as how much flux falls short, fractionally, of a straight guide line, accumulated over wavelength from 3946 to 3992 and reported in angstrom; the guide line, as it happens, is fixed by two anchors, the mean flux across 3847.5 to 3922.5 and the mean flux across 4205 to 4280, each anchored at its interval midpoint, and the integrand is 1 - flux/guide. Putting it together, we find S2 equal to 7.8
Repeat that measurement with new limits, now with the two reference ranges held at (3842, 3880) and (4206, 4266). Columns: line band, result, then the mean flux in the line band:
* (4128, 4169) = 1.62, 156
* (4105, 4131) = 5.91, 124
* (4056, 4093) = 4.04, 141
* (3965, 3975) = 3.88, 94.1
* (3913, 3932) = -0.90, 159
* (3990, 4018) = -0.59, 159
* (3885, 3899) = 2.96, 118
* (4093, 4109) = 7.64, 83.4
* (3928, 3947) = -0.87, 159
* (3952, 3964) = 1.99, 128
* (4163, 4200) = -1.23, 169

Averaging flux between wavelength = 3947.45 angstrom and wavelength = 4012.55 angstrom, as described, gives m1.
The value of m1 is 134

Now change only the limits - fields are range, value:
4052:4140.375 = 130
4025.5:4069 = 165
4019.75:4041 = 169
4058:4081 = 149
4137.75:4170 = 159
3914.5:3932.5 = 158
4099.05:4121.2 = 102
